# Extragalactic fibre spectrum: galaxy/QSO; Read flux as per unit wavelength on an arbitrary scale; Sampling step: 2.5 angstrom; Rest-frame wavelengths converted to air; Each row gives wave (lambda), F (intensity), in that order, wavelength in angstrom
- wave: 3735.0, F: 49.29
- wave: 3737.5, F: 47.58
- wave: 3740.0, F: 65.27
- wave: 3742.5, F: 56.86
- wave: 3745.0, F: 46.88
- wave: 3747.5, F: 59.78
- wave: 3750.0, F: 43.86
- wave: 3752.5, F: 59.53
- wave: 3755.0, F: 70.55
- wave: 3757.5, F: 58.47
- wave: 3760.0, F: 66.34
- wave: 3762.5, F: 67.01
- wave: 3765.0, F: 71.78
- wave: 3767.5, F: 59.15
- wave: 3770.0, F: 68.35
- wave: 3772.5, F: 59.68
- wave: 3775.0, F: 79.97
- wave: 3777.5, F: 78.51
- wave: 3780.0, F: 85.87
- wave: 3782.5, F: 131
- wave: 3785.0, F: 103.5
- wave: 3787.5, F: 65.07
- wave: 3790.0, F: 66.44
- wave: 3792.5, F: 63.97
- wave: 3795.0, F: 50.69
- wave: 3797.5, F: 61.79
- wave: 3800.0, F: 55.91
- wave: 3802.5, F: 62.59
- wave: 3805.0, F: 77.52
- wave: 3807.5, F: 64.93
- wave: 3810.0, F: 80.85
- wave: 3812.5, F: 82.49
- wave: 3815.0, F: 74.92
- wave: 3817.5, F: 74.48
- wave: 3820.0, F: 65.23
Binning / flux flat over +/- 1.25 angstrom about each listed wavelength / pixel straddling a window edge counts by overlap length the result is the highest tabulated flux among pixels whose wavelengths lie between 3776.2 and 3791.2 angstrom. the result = 131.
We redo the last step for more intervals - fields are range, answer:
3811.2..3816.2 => 82.49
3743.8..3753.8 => 59.78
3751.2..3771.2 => 71.78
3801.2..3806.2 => 77.52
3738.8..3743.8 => 65.27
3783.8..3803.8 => 103.5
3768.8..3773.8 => 68.35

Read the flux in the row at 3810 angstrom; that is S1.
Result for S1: 80.85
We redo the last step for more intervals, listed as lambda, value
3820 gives 65.23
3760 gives 66.34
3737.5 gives 47.58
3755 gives 70.55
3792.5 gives 63.97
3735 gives 49.29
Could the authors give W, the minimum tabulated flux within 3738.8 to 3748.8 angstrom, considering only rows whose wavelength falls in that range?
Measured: 46.88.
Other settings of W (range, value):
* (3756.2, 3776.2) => 58.47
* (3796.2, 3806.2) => 55.91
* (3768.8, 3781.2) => 59.68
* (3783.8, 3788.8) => 65.07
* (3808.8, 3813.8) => 80.85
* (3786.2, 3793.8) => 63.97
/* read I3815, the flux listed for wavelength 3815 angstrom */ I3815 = 74.92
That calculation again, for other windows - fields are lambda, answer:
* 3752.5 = 59.53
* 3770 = 68.35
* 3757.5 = 58.47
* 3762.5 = 67.01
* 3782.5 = 131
